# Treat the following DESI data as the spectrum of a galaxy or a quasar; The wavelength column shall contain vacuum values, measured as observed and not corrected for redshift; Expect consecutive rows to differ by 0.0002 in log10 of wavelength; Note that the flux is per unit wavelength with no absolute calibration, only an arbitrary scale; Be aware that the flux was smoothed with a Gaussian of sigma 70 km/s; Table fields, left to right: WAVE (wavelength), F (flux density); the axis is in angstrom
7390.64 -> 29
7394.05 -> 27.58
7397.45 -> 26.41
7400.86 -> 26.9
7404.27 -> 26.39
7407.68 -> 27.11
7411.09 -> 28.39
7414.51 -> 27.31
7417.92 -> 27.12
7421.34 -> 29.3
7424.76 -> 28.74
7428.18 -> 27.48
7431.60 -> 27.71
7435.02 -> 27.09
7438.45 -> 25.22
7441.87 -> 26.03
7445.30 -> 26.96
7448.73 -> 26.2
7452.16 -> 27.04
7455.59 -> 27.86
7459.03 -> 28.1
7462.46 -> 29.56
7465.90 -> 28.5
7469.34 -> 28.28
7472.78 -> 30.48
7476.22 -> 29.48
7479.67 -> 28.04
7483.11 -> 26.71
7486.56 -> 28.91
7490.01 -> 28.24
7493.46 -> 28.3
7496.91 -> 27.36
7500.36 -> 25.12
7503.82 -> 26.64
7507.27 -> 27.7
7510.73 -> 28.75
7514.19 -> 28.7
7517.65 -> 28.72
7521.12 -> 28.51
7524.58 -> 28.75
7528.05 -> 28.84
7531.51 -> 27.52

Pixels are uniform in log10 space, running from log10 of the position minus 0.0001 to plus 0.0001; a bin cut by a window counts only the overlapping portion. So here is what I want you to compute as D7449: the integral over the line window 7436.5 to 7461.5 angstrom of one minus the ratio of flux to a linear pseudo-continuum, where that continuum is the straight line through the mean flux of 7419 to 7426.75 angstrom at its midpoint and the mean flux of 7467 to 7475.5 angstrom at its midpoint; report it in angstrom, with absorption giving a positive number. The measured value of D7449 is 1.9 angstrom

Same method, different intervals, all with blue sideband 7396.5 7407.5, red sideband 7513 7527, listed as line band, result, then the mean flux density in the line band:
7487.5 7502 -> 0.4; 27.4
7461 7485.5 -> -0.8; 28.7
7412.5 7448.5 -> -0.2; 27.3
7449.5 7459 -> 0.0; 27.4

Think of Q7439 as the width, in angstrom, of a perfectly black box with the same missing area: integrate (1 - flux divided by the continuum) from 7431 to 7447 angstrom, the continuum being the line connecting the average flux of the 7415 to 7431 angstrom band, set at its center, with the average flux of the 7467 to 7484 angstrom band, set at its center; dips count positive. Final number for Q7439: 1.0 angstrom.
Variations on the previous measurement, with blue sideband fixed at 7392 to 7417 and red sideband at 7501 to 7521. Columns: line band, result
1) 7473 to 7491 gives -0.5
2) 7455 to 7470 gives -0.5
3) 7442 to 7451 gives 0.3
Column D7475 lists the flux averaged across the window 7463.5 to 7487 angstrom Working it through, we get 28.6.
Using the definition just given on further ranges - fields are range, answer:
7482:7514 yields 27.6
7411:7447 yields 27.3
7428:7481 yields 27.8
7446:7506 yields 27.9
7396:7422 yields 27.3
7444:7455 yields 26.8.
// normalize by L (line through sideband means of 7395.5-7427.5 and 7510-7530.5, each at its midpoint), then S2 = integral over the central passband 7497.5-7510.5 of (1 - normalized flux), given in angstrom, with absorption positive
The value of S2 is 0.8 angstrom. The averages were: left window 27.5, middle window 26.8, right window 28.7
